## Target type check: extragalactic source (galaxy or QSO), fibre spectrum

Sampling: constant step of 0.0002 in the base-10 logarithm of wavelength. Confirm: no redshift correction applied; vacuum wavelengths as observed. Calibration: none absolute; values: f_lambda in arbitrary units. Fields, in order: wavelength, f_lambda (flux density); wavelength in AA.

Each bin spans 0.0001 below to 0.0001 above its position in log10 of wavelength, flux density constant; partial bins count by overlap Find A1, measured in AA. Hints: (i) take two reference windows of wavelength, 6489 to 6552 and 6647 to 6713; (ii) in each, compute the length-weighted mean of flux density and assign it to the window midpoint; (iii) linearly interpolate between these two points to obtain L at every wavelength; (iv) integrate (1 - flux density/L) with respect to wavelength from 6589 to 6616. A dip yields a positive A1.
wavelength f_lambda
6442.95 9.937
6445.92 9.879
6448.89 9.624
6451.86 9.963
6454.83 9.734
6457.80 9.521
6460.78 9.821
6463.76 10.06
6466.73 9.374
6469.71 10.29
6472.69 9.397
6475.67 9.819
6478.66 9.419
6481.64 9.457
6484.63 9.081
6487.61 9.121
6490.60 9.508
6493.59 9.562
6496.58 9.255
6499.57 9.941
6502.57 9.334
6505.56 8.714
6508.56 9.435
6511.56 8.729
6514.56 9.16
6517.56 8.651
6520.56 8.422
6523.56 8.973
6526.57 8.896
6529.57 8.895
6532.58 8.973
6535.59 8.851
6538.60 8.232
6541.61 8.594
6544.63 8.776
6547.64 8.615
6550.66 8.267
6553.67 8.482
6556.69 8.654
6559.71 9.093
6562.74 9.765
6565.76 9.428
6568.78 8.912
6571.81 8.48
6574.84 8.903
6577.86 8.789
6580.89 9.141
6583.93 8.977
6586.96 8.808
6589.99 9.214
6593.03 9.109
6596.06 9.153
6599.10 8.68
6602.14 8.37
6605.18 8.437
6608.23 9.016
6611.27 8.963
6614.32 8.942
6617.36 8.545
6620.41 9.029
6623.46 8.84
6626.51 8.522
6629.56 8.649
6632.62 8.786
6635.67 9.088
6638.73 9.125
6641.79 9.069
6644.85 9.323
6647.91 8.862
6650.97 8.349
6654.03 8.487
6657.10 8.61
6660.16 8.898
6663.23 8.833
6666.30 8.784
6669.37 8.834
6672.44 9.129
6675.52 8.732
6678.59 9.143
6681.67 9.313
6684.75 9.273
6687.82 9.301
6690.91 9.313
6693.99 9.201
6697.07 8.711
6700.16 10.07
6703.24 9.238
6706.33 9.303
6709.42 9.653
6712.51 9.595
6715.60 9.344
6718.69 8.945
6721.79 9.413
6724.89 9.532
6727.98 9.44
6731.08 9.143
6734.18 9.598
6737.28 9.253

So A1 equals 0.4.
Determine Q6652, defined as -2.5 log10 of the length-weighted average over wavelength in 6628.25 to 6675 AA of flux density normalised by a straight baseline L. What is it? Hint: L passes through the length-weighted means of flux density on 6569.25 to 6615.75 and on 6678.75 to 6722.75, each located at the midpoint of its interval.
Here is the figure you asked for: 0.03 mag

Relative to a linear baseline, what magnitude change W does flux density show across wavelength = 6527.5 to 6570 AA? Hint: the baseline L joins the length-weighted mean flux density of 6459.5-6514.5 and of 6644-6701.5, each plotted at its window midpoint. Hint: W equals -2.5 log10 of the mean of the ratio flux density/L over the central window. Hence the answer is 0.06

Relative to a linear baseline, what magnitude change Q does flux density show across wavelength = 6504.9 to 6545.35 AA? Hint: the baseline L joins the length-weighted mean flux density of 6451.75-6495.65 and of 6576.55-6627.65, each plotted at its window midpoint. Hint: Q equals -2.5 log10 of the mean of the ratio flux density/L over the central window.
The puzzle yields 0.06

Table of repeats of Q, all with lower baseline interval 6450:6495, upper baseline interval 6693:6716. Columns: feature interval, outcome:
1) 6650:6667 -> 0.09 mag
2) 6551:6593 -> 0.07 mag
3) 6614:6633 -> 0.09 mag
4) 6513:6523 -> 0.09 mag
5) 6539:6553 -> 0.12 mag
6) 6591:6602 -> 0.07 mag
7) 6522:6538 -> 0.08 mag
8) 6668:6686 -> 0.04 mag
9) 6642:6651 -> 0.06 mag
